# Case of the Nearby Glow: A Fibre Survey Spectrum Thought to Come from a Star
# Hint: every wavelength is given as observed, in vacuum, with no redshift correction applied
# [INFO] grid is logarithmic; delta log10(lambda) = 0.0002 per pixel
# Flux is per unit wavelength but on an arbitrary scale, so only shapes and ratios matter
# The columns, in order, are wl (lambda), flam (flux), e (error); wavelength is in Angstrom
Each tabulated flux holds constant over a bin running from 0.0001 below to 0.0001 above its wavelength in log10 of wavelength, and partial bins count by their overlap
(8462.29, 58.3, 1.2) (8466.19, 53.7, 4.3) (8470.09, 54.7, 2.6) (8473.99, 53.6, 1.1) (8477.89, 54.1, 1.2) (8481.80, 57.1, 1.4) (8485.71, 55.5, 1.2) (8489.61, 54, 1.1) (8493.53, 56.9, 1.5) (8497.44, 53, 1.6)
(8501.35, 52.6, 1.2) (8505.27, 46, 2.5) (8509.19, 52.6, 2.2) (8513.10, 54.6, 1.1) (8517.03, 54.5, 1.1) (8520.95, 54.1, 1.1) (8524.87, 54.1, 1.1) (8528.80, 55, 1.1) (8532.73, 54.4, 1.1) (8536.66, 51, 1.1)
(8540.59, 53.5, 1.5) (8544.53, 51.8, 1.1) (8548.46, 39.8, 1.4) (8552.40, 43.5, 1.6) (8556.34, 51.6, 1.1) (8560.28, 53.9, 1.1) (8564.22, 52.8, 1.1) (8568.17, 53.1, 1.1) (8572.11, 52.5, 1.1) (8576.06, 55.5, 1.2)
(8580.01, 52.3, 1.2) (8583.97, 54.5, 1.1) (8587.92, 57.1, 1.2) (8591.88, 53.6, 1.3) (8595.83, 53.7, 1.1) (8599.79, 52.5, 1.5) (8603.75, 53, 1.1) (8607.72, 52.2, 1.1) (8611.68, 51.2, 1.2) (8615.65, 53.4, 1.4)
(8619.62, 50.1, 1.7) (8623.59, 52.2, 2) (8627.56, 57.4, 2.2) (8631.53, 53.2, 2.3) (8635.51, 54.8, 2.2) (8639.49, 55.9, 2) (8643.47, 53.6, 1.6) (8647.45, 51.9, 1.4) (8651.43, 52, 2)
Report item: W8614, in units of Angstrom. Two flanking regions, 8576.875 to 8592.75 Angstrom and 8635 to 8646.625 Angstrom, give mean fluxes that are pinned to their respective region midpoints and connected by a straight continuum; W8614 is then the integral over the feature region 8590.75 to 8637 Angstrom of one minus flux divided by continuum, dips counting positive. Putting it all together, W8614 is 1.2 Angstrom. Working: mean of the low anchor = 54.5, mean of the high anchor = 54.5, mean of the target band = 53.1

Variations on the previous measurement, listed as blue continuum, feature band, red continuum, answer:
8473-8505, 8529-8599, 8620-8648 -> 2.6 Angstrom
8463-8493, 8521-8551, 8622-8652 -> 1.8 Angstrom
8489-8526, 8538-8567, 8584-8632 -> 1.9 Angstrom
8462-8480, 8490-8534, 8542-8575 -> -0.8 Angstrom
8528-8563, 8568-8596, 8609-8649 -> -1.3 Angstrom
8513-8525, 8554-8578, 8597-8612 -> 0.1 Angstrom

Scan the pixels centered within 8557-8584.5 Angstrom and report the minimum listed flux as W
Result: 52.3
